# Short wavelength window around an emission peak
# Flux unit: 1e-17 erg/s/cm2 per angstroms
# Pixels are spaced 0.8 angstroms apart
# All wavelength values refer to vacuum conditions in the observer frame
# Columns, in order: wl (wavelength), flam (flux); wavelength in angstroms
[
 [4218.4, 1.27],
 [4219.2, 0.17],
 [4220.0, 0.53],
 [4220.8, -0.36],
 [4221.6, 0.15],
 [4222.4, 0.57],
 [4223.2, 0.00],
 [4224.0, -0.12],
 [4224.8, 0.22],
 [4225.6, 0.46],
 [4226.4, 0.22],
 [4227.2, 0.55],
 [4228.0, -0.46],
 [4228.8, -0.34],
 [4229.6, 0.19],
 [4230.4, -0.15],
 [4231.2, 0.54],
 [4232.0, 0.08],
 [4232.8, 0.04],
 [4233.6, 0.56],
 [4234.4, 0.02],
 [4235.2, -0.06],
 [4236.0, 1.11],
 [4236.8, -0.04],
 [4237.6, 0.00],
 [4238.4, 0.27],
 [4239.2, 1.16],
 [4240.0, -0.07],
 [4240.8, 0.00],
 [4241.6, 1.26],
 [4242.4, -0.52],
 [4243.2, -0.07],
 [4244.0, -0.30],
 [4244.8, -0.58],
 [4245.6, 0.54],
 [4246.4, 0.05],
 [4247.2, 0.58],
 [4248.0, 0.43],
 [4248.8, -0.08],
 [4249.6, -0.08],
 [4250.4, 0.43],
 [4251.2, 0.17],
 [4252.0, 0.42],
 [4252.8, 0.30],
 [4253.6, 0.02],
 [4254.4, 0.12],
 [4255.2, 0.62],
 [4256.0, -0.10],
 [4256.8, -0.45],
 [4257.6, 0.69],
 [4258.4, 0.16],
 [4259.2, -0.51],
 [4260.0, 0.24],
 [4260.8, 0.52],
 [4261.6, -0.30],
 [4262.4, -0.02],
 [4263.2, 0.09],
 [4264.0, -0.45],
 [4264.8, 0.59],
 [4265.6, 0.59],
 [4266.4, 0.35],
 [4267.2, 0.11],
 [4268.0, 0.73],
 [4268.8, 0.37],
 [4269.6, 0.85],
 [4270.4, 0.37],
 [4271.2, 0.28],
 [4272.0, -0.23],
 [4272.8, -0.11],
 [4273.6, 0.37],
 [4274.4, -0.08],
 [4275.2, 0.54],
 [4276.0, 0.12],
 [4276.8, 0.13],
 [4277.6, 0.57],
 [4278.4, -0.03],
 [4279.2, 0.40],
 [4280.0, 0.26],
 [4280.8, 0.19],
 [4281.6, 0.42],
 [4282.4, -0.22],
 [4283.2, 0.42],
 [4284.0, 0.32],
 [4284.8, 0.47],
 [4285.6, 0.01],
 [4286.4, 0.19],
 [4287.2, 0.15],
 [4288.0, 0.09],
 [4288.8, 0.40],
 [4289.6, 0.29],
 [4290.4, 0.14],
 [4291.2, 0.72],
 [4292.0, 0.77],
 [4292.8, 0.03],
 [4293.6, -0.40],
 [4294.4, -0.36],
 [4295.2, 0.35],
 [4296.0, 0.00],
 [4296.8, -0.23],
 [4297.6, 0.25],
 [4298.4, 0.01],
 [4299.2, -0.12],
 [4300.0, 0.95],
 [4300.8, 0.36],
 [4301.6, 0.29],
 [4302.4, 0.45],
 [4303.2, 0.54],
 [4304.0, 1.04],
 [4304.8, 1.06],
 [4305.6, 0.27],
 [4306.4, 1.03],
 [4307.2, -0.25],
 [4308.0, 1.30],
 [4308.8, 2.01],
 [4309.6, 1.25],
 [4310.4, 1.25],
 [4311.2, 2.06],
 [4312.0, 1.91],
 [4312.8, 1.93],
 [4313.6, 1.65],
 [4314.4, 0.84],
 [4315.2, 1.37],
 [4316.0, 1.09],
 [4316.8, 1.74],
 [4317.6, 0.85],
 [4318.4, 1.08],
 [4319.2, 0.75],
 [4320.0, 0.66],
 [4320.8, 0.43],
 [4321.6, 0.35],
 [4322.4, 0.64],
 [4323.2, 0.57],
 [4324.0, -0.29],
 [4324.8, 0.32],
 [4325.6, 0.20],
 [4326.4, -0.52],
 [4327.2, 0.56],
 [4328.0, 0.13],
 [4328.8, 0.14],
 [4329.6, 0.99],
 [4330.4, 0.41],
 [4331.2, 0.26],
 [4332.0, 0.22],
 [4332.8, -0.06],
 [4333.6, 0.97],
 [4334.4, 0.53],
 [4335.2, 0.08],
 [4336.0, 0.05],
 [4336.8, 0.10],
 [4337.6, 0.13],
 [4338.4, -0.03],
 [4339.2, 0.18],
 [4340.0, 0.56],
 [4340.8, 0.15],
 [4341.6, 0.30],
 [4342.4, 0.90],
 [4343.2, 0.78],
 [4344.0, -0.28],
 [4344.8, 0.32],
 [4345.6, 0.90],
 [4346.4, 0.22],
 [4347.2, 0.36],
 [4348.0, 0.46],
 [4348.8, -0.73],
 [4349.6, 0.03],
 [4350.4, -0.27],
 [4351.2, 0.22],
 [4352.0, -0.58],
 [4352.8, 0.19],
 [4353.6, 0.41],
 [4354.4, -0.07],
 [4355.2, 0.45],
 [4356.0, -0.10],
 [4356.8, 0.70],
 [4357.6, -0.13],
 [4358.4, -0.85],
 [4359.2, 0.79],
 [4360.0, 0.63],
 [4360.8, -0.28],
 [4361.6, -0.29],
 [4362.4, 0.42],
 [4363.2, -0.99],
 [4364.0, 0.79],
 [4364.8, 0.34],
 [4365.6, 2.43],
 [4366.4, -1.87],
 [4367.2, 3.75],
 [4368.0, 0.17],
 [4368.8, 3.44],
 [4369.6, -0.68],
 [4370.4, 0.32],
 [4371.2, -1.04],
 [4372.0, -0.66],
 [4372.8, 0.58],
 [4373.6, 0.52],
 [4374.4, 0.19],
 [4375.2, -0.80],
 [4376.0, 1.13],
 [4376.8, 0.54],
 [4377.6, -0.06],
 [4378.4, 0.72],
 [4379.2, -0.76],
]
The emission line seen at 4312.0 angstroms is C IV 1549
